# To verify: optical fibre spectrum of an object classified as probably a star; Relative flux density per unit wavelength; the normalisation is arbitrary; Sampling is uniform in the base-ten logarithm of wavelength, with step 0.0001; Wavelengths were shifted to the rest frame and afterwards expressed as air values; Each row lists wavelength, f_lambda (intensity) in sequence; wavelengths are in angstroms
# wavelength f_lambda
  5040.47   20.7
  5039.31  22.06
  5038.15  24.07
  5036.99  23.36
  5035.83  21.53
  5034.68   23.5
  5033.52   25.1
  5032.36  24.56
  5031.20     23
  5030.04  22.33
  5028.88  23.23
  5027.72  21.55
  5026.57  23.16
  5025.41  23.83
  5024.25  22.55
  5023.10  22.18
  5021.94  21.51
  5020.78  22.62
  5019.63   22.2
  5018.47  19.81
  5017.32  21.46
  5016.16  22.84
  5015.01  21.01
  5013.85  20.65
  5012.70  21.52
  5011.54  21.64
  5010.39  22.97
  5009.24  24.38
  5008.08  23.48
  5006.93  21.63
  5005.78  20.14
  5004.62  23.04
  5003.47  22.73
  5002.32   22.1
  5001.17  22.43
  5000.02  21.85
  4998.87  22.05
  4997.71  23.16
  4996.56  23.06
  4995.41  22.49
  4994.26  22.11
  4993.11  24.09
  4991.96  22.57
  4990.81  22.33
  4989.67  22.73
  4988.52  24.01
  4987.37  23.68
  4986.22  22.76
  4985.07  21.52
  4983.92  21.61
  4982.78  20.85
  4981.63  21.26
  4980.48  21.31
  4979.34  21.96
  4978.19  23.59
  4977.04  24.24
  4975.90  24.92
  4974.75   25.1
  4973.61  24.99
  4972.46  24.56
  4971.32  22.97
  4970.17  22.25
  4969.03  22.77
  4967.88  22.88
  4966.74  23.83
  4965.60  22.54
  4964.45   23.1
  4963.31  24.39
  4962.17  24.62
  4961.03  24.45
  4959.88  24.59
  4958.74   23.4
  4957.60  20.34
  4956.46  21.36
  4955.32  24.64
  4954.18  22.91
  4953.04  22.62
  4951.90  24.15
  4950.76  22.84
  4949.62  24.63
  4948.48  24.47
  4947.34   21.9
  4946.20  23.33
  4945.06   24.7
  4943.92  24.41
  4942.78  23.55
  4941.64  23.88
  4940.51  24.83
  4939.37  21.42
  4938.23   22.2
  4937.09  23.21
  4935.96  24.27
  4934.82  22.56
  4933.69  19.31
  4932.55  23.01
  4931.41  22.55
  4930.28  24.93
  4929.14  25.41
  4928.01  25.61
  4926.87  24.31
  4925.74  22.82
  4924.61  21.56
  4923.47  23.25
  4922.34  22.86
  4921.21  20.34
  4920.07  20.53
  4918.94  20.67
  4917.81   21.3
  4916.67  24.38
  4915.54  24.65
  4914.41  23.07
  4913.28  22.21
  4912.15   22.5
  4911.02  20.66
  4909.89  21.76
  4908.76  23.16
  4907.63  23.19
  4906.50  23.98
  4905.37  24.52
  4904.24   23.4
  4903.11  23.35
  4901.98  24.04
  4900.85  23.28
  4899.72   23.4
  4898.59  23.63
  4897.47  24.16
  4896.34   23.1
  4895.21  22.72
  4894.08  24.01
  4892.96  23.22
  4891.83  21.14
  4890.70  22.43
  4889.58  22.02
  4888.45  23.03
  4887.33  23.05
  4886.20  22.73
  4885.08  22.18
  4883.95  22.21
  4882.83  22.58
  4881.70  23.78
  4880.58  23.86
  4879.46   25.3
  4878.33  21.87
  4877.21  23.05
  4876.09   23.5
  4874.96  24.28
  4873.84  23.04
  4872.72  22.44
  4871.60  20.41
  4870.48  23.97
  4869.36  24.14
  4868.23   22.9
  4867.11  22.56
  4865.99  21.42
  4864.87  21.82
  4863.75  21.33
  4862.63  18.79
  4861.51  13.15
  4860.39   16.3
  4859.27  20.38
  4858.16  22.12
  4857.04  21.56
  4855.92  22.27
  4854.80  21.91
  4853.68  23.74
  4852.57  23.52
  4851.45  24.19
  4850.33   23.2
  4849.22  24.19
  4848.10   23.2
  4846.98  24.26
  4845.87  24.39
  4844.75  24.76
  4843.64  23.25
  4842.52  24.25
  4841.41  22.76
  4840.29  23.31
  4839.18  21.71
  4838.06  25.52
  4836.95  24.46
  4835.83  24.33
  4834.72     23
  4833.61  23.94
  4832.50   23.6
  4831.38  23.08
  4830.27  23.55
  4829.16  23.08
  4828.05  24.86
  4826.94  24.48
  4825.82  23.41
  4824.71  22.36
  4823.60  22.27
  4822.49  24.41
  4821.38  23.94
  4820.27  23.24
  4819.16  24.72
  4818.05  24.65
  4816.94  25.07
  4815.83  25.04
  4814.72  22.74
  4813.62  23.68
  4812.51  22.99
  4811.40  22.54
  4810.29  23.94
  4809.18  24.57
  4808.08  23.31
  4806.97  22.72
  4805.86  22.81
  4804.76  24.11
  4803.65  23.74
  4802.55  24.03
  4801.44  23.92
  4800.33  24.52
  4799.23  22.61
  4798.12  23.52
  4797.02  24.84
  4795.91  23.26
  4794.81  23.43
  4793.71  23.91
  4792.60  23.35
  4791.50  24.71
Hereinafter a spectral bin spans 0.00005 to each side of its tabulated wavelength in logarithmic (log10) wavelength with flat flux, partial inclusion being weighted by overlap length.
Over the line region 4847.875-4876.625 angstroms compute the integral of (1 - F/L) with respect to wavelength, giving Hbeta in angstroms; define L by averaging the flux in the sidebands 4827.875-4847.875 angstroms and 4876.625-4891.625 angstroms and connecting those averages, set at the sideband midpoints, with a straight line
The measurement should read 1.70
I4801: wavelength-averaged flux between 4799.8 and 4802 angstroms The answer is 24.1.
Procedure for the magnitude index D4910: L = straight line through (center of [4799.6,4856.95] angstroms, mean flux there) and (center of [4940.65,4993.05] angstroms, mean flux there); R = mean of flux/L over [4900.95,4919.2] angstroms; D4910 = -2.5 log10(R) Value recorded 0.02 mag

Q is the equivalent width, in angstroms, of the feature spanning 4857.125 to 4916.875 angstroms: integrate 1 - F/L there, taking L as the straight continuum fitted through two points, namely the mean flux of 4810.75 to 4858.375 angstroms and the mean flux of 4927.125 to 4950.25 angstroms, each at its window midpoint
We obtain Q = 2.6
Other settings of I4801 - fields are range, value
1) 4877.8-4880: 23.5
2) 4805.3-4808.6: 22.9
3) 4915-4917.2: 24.5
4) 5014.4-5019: 21.3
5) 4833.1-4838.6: 24.3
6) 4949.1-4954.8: 23.4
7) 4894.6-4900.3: 23.4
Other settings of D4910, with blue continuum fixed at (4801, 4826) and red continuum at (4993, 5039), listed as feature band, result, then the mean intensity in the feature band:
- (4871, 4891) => 0.02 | 22.9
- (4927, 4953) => -0.03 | 23.5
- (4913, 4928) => 0.02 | 22.6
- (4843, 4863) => 0.07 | 22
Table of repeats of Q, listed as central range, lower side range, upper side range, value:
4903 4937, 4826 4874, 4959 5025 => -0.27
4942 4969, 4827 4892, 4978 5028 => -1.23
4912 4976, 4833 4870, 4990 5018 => -2.41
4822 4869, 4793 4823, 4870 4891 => 1.31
